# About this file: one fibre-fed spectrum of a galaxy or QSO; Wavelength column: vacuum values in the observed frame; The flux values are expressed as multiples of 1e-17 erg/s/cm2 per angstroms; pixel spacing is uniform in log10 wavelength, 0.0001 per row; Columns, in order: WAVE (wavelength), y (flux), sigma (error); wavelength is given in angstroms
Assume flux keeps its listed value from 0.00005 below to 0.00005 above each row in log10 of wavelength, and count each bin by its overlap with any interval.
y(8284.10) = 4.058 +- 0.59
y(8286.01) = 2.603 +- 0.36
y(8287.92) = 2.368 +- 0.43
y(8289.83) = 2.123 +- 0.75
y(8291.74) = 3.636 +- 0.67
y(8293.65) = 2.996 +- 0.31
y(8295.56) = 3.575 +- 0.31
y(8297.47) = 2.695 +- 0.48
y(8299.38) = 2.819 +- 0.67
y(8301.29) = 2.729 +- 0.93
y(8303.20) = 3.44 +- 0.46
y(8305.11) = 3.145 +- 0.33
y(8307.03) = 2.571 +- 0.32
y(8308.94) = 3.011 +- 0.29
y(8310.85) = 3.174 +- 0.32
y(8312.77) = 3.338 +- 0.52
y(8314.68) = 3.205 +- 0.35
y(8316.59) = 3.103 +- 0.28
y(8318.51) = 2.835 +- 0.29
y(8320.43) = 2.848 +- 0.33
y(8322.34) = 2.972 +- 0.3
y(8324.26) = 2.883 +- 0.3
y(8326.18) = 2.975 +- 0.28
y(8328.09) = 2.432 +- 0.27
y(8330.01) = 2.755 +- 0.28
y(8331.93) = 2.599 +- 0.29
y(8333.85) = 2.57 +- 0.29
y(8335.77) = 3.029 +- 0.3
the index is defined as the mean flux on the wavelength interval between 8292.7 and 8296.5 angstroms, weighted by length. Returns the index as 3.28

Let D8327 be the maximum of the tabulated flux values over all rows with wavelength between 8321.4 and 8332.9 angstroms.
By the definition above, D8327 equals 2.975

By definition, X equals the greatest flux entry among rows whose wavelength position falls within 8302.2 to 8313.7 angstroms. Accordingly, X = 3.44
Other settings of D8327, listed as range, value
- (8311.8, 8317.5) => 3.338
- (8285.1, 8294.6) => 3.636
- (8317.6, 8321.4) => 2.848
